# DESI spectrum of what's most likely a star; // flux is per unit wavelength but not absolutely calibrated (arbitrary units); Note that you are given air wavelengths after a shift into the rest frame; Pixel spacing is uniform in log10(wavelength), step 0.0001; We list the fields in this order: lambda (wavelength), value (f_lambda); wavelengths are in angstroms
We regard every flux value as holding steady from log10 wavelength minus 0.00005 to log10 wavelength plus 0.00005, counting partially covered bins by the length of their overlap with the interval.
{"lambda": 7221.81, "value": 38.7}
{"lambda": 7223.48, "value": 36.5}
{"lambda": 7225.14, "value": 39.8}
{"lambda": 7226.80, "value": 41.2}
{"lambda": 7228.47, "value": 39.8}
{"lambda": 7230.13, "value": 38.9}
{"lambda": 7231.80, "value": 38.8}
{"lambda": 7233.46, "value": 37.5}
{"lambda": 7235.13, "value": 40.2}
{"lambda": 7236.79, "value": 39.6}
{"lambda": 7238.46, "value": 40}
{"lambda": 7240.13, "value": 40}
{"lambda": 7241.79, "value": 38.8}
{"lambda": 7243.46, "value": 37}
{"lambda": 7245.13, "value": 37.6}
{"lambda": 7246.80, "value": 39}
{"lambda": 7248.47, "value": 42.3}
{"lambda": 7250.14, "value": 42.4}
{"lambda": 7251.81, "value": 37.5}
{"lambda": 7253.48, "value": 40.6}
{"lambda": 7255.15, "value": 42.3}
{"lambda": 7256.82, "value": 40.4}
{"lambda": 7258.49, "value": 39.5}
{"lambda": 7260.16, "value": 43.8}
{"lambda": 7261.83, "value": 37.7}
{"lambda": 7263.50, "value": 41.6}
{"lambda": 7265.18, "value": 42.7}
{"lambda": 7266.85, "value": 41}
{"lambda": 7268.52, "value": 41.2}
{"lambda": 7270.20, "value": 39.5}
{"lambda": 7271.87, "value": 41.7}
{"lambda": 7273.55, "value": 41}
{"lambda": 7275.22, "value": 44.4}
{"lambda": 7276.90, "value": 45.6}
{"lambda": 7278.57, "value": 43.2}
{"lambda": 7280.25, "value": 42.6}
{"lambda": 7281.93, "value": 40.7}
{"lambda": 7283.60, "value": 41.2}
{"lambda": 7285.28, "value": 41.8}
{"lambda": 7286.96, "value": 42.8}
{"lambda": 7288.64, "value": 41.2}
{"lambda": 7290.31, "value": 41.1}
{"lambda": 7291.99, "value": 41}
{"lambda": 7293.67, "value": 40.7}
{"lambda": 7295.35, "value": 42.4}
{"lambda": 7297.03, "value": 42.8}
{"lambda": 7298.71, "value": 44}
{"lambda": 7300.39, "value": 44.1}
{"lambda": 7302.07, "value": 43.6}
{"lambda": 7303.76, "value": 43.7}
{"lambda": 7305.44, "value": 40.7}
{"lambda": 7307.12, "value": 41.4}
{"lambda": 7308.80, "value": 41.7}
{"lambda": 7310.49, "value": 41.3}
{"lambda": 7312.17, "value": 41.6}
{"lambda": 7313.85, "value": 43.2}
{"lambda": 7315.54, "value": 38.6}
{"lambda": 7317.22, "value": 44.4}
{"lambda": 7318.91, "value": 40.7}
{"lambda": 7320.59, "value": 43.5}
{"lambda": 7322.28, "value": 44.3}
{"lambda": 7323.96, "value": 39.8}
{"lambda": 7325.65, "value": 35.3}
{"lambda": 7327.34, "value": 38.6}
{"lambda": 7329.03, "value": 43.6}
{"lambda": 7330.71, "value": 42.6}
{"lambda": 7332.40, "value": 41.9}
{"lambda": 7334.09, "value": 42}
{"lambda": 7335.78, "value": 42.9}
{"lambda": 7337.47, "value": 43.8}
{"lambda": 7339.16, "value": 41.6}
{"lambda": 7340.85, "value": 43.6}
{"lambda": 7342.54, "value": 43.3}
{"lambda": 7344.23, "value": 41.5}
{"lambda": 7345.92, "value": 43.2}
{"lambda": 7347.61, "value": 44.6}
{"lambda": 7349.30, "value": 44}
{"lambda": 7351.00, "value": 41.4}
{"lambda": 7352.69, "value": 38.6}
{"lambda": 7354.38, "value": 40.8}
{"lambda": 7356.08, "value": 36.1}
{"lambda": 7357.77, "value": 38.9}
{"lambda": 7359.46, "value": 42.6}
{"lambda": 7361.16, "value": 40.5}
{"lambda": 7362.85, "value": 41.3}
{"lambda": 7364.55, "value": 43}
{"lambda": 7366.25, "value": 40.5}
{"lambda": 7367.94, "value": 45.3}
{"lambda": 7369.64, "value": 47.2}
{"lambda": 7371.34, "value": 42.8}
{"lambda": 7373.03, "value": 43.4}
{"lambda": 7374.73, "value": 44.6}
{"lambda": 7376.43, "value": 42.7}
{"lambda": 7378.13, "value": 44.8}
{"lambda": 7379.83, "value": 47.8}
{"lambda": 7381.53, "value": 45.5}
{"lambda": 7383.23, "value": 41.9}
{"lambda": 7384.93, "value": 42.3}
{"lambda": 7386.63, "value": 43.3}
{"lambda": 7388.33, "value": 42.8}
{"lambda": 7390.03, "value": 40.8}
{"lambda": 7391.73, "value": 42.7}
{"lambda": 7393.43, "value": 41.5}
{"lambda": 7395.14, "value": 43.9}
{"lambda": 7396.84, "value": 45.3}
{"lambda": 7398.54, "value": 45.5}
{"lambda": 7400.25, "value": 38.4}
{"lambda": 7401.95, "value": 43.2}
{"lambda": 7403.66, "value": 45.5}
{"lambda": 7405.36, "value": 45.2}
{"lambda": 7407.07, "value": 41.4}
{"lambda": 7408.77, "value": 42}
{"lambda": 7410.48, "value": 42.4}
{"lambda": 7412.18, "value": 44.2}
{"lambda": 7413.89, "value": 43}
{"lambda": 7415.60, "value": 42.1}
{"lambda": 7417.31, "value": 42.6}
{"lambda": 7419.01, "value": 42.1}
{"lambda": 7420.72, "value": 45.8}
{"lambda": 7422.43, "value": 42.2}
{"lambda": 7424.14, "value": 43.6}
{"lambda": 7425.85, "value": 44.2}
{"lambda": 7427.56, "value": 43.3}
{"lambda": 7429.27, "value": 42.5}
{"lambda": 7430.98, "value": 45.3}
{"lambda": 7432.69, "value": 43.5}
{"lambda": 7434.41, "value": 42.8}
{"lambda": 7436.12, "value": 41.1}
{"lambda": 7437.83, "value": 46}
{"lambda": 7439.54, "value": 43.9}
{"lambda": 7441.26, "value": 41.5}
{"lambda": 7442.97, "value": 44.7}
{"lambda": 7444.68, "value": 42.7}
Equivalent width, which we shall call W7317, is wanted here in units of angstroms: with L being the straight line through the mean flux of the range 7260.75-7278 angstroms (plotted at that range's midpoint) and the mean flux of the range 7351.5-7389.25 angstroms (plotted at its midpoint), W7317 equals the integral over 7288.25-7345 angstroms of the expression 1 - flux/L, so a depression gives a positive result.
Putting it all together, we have 0.2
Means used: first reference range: 41.7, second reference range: 42.6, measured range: 42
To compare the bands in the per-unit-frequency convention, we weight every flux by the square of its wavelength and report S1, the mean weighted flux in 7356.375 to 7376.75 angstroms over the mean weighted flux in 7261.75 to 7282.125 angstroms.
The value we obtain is 1.04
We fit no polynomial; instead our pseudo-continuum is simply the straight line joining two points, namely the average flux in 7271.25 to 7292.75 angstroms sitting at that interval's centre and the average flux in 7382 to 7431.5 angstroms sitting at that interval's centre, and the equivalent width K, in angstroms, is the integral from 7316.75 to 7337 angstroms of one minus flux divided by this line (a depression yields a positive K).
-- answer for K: 0.42 angstroms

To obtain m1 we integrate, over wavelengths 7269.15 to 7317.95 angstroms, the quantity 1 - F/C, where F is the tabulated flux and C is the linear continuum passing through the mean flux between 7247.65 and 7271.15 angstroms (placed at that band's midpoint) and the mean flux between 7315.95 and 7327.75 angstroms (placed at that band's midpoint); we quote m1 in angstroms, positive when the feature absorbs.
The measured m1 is -1.4 angstroms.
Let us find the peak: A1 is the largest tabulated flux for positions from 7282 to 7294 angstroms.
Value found 42.8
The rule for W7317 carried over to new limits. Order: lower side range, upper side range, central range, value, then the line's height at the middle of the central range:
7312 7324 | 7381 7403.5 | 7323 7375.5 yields 0.7 angstroms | 42.5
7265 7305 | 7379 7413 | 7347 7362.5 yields 0.8 angstroms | 42.9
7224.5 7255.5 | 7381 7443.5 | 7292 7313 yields -0.7 angstroms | 40.9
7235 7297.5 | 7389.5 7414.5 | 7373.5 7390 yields -0.4 angstroms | 42.7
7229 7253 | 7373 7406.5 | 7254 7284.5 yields -1.2 angstroms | 40.1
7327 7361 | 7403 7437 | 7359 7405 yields -0.9 angstroms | 42.5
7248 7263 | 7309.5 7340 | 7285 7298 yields -0.2 angstroms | 41.2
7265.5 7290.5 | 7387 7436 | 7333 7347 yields -0.1 angstroms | 42.5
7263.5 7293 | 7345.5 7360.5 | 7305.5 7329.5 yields 0.1 angstroms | 41.5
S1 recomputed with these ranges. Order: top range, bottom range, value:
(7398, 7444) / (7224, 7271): 1.13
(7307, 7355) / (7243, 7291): 1.03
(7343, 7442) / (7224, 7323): 1.08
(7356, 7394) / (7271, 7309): 1.04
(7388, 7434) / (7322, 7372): 1.05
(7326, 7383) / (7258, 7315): 1.03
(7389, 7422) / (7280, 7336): 1.06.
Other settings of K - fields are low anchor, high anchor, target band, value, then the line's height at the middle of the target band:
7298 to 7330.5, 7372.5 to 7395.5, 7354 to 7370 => 0.5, 42.9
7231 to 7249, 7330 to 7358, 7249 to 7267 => -0.6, 39.6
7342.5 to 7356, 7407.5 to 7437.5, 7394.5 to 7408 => -0.3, 42.7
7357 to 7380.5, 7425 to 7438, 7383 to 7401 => 0.3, 43.3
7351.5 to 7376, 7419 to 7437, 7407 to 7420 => 0.1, 43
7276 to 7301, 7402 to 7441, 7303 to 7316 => 0.3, 42.5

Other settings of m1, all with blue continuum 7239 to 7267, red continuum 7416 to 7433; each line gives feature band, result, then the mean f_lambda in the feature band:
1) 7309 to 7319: -0.08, 41.7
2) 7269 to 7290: -0.71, 42.1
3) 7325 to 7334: 0.22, 40.6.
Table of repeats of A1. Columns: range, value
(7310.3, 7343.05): 44.4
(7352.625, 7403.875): 47.8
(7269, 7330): 45.6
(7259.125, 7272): 43.8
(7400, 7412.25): 45.5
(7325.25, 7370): 47.2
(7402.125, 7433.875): 45.8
